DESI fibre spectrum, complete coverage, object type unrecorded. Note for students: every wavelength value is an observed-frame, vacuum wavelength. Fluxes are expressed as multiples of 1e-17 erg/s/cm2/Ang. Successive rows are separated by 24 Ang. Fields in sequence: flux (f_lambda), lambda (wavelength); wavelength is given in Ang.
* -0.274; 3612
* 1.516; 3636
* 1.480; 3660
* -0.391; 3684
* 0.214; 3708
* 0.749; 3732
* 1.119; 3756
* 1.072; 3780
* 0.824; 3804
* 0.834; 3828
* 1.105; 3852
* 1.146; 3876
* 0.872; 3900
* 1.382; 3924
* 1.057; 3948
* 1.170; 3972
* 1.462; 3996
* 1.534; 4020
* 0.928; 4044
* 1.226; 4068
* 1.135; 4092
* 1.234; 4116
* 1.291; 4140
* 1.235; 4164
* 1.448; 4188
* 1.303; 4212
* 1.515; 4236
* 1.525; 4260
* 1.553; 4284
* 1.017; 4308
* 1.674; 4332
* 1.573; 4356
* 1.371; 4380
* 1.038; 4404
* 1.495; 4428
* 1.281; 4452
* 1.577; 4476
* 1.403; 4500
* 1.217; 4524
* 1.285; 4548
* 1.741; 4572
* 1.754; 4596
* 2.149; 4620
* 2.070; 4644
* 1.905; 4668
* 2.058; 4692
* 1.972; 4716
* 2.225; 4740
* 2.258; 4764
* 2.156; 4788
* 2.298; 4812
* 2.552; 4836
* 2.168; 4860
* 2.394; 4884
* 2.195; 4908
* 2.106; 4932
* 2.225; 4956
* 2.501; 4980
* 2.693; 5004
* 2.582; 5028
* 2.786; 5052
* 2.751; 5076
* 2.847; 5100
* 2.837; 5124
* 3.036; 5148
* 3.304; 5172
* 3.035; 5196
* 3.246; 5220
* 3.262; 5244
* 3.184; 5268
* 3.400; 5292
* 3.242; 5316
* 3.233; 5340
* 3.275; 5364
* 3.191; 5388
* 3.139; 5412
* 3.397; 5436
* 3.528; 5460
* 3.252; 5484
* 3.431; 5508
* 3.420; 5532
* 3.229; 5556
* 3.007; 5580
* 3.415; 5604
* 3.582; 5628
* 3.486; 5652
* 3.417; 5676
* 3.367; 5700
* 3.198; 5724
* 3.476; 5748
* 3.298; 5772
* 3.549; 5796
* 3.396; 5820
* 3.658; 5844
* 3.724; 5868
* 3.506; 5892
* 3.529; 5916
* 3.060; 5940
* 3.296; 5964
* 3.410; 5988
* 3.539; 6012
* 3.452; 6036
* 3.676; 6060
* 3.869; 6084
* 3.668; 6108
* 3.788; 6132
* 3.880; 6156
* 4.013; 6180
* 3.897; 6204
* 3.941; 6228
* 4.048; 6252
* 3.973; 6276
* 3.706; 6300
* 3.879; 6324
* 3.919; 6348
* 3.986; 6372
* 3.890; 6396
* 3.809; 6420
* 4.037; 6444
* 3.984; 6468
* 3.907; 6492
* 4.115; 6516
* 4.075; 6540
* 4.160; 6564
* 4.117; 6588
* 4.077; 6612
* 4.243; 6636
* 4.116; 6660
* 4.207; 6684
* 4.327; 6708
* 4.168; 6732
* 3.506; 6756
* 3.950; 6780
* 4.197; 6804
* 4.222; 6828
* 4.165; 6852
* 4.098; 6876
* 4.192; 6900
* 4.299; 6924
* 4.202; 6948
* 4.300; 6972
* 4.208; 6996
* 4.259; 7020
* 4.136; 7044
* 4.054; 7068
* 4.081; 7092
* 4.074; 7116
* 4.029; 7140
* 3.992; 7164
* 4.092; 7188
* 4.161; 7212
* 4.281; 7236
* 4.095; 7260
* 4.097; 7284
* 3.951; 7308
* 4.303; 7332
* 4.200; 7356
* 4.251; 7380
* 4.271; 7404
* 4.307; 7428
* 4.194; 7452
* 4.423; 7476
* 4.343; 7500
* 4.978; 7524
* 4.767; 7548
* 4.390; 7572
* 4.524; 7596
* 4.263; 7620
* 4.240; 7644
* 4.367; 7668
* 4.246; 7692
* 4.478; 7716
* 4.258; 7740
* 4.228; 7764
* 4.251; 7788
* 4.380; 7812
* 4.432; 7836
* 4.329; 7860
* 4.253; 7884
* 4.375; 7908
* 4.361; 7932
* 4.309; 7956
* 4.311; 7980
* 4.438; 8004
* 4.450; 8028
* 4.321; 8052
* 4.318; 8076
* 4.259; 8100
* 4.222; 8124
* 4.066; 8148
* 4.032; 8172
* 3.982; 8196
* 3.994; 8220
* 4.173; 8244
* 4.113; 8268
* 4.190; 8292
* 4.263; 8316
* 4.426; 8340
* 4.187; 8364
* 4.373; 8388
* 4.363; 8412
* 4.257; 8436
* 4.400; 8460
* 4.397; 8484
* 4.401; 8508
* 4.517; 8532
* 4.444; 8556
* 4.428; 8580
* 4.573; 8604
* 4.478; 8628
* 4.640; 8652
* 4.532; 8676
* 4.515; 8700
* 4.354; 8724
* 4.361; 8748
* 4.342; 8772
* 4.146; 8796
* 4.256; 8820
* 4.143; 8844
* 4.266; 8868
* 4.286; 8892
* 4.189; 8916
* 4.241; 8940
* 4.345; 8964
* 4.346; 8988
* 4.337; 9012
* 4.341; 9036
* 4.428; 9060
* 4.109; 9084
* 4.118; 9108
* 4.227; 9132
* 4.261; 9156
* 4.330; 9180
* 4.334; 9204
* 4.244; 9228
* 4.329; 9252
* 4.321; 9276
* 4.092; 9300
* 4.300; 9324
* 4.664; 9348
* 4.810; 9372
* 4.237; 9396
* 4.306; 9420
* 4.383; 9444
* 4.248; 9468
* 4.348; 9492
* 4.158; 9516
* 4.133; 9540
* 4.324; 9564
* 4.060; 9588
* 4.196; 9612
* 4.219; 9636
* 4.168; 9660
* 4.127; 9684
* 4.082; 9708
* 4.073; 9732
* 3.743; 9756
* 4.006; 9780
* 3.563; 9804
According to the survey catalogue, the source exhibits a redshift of 0.15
